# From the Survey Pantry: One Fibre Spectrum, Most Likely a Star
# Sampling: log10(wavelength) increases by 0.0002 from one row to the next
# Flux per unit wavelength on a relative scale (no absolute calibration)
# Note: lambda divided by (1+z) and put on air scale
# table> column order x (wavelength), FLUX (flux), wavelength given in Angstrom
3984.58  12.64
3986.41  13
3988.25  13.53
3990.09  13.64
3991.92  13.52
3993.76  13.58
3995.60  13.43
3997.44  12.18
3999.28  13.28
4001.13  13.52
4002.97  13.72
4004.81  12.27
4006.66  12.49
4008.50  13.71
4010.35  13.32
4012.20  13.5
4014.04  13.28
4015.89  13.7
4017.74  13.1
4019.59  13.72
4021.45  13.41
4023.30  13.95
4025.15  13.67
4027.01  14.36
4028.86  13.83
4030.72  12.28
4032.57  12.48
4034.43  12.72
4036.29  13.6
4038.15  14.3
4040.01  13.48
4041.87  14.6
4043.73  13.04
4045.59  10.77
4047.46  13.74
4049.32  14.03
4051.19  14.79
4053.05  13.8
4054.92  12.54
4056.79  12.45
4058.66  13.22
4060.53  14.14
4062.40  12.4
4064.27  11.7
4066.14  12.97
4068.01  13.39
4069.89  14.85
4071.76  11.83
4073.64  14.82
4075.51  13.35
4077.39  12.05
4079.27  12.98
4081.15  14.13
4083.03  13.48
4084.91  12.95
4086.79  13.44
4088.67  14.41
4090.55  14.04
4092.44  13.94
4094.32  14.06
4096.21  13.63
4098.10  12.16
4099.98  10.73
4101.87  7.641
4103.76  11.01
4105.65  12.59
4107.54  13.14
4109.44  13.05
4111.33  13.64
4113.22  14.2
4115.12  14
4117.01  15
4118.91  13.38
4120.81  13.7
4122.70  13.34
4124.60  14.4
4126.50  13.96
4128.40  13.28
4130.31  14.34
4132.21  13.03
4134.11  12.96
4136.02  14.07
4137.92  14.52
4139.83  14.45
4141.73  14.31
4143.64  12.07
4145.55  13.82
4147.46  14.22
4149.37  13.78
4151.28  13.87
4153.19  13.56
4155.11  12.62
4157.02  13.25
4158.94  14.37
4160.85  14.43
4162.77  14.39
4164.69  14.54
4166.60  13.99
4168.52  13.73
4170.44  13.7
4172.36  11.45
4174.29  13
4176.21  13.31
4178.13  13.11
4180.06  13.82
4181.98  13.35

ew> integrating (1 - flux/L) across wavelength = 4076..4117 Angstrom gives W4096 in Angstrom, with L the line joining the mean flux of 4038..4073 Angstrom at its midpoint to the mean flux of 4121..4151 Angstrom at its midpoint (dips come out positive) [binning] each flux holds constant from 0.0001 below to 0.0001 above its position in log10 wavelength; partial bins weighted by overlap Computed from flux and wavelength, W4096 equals 1.66 Angstrom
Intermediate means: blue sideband 13.3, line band 13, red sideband 13.8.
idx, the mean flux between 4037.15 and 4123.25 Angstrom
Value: 13.2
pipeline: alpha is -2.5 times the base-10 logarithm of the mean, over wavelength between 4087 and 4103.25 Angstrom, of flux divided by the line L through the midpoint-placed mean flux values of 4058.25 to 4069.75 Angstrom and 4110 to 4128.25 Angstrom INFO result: 0.08 mag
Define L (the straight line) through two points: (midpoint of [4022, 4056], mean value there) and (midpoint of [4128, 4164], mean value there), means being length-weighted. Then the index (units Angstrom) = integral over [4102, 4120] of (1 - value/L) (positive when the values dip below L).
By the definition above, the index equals 0.76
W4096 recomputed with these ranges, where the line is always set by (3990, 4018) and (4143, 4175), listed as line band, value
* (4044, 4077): 0.4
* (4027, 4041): 0.0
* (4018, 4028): -0.4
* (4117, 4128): -0.3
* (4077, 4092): -0.1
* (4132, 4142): -0.3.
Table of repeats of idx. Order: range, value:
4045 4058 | 13.2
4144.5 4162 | 13.8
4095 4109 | 11.7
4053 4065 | 12.8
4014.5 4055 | 13.5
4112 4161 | 13.8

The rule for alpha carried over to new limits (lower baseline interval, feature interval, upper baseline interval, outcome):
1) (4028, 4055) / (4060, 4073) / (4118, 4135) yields 0.031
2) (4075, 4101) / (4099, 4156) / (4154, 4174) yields 0.011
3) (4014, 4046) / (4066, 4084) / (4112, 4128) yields 0.022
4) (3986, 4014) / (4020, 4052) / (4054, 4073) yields -0.031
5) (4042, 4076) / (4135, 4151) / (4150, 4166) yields -0.009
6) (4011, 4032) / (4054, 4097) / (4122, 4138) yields 0.023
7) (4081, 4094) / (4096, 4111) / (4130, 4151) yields 0.174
